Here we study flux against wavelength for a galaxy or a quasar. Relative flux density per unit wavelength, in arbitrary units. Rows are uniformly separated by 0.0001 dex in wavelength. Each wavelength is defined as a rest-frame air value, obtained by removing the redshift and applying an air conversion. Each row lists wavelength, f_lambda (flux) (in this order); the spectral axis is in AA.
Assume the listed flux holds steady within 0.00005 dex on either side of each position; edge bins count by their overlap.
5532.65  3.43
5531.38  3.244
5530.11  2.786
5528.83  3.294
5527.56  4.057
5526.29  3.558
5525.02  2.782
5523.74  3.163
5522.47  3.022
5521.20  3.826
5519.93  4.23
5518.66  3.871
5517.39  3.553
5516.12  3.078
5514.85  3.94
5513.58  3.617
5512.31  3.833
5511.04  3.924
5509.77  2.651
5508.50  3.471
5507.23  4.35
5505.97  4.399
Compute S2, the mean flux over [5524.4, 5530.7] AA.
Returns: 3.3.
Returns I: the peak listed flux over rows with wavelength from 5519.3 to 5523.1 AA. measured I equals 4.23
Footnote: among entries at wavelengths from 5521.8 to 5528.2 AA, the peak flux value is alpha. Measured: 4.057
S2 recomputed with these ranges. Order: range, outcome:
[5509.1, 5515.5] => 3.59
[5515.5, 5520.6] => 3.69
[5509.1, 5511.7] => 3.29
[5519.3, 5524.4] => 3.55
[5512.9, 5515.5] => 3.77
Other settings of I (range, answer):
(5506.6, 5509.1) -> 4.35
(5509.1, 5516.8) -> 3.94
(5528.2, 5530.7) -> 3.294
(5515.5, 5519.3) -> 3.871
